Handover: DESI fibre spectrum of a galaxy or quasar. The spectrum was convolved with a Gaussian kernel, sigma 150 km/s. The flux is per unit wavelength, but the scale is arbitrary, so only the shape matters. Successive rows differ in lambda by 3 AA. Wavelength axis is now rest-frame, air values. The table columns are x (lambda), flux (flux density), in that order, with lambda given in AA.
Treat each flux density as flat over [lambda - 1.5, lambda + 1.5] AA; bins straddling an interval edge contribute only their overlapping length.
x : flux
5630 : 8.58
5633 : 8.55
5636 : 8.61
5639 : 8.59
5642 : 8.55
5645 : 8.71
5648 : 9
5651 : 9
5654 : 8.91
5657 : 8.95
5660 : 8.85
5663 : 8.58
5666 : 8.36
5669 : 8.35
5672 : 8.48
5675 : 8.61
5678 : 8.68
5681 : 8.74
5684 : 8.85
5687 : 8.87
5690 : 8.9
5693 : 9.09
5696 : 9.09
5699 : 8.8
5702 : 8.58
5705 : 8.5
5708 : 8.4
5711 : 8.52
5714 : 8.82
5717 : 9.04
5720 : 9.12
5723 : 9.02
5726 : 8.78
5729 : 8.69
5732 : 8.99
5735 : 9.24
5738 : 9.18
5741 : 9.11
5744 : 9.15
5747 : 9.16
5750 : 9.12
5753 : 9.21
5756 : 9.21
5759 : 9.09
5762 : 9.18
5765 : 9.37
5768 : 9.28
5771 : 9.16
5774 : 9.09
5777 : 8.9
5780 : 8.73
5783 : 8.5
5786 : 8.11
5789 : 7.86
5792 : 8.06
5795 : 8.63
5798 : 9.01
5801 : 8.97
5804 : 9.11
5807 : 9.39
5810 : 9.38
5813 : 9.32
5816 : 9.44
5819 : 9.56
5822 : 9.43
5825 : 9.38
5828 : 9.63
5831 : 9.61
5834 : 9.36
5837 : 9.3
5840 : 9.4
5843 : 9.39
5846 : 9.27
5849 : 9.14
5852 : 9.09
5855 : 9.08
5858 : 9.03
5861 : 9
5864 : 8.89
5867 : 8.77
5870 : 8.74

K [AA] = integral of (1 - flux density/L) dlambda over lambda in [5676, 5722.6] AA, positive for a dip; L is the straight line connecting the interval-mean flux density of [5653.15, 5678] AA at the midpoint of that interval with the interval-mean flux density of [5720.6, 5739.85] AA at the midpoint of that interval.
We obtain 0.1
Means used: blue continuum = 8.63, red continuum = 8.99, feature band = 8.8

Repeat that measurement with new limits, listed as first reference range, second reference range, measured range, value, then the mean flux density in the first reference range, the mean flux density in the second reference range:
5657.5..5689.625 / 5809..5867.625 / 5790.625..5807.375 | 0.6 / 8.66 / 9.28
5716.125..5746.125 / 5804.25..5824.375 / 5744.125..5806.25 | 2.2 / 9.03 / 9.4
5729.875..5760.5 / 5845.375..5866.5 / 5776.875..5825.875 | 0.9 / 9.14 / 9.05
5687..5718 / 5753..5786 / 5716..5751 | -0.6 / 8.77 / 9.02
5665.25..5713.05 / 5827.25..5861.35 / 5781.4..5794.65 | 1.3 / 8.68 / 9.28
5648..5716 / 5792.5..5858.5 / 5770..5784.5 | 0.3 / 8.73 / 9.25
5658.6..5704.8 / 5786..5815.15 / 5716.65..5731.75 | -0.3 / 8.72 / 8.83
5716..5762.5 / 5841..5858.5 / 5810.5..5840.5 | -0.9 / 9.08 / 9.18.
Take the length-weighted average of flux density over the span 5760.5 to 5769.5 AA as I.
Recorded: 9.28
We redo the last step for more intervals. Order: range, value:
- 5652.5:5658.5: 8.93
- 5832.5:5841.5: 9.35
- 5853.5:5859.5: 9.05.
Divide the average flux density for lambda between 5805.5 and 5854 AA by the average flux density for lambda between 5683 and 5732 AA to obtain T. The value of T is 1.1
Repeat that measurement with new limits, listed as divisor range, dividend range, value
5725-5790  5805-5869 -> 1.03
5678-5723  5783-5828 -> 1.02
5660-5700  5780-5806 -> 0.98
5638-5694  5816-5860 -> 1.07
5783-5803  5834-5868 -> 1.08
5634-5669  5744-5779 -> 1.05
